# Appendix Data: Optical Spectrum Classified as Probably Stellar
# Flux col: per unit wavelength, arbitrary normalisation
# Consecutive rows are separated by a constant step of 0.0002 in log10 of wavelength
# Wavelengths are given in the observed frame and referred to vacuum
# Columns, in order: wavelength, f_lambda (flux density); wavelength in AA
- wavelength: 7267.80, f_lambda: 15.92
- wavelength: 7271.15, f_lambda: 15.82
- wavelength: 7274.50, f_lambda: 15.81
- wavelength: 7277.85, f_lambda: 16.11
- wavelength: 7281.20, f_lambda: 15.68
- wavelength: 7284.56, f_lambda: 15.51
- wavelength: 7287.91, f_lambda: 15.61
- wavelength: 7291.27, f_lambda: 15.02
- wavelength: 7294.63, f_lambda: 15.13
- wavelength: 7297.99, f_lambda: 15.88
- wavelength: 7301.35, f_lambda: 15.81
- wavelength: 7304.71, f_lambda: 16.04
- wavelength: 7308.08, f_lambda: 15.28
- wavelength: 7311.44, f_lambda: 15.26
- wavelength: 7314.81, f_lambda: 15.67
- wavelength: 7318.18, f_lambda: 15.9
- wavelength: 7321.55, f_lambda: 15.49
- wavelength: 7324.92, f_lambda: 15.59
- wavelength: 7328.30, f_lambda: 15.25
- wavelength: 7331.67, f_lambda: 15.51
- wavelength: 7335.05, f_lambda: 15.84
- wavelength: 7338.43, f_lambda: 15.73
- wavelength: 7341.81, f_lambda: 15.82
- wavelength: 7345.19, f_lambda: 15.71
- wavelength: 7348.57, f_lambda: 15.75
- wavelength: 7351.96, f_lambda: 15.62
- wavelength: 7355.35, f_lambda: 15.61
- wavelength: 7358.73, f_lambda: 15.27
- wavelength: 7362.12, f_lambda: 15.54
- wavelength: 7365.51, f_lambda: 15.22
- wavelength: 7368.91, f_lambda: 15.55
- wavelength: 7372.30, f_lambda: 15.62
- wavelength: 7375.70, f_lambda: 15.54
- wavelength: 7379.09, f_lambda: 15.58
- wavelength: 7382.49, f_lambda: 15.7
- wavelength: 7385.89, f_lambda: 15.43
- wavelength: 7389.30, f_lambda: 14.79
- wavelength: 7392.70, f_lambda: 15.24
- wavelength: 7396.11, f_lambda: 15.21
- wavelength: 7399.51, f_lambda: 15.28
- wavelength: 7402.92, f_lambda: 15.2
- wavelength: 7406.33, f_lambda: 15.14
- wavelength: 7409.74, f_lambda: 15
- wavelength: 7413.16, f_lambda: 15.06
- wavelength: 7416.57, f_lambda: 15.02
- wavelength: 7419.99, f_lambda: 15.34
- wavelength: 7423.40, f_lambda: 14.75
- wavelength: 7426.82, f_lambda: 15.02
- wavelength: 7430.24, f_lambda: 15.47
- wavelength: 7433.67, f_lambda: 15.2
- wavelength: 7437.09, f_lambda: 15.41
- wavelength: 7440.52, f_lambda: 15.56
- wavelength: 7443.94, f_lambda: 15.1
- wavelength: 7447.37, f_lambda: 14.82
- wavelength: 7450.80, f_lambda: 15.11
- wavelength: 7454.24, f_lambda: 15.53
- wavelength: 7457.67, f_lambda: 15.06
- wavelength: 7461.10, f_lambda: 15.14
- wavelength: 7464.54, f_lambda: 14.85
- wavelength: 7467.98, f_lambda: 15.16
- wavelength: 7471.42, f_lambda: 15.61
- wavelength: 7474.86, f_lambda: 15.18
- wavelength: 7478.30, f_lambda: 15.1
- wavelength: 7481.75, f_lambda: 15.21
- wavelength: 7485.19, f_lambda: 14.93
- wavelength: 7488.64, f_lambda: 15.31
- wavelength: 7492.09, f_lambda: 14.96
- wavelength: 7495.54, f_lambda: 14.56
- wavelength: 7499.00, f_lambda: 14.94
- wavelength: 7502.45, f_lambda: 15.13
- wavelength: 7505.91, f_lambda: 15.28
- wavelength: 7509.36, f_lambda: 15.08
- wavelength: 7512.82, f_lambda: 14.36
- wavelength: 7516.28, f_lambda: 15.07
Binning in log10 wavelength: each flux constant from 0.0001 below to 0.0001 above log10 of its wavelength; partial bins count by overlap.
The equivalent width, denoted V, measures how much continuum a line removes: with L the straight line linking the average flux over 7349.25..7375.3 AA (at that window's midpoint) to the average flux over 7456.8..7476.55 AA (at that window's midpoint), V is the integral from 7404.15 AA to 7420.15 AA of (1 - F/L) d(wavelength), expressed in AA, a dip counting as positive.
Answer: 0.3 AA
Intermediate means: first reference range 15.5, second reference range 15.2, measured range 15.1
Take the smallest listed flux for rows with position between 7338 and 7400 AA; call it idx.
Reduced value 14.79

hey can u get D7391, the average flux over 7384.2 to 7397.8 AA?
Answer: 15.2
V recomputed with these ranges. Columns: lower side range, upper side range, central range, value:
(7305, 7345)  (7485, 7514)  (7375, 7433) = 0.4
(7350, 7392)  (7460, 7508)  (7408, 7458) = 0.3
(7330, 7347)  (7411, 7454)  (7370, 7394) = 0.1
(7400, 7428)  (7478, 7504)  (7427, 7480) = -0.6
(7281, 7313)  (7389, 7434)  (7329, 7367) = -0.6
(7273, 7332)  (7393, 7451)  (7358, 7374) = -0.1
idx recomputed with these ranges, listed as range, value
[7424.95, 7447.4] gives 14.82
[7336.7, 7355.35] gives 15.61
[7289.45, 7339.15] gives 15.02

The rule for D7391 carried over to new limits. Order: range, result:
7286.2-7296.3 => 15.3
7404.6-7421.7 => 15.1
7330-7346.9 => 15.7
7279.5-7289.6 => 15.6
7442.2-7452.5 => 15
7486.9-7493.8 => 15.1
